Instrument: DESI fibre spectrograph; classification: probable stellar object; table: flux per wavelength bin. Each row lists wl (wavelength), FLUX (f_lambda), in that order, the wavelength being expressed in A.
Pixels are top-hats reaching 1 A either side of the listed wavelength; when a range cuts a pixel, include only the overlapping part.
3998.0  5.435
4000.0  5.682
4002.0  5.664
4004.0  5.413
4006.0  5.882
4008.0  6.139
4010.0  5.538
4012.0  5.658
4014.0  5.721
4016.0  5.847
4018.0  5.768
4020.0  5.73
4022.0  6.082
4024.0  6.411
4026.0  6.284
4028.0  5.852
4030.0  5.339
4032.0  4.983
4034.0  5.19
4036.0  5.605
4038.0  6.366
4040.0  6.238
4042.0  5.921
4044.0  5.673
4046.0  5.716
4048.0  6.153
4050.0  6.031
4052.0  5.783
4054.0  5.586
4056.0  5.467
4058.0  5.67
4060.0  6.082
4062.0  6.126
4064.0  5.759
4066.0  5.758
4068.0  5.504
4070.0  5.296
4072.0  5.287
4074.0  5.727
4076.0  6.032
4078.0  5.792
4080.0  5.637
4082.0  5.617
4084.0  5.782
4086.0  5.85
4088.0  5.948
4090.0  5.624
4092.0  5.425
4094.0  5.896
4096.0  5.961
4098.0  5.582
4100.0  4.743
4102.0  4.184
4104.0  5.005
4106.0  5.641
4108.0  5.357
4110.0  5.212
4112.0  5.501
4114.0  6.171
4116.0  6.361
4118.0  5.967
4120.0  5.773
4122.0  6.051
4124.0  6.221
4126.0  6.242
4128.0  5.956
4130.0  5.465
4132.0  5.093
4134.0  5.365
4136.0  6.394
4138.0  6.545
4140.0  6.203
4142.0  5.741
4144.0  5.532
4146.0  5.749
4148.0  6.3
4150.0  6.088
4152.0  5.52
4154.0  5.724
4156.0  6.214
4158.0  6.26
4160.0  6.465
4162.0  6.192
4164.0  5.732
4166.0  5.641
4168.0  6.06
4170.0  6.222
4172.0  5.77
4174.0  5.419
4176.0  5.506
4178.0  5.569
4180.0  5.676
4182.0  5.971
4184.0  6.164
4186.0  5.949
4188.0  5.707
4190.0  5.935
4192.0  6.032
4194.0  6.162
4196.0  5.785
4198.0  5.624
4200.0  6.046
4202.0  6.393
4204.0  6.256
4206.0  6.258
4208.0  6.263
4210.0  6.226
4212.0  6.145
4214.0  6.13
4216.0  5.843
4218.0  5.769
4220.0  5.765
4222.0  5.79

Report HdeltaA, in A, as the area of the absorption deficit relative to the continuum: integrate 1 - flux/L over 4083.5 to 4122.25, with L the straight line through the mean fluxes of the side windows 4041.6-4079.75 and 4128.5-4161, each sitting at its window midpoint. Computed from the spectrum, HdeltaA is 1.6 A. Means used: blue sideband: 5.75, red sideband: 5.92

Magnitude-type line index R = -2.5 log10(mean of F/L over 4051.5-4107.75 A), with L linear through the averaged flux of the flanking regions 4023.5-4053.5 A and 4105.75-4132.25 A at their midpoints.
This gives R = 0.04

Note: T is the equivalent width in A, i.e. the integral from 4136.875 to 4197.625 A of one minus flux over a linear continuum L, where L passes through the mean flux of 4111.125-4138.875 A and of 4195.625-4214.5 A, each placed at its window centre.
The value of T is 1.1 A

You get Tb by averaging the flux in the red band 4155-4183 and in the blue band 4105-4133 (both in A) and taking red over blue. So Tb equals 1.0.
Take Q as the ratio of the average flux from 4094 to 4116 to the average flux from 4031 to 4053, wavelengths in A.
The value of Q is 0.93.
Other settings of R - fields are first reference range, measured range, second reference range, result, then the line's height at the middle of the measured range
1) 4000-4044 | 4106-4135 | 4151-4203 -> 0.020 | 5.87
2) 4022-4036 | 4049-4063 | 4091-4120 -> -0.036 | 5.63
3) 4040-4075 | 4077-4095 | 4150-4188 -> 0.011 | 5.79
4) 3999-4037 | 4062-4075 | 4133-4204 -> 0.038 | 5.8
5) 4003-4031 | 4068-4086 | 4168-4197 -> 0.036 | 5.84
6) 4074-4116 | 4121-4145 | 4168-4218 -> -0.034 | 5.72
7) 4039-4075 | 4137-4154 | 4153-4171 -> 0.012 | 6.01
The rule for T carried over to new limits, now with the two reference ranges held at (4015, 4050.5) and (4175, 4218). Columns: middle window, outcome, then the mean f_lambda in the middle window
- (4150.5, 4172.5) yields -0.1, 5.99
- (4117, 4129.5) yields -0.2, 6.01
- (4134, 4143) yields -0.3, 6.13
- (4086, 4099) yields 0.3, 5.75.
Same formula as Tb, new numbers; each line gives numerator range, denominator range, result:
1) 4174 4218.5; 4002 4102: 1.04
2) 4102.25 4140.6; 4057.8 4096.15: 1.01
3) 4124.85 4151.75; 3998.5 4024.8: 1.02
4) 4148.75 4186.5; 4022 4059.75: 1.02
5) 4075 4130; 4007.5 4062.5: 0.98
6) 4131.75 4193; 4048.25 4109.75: 1.05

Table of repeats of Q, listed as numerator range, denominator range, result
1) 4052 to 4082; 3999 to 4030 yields 0.98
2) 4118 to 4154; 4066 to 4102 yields 1.05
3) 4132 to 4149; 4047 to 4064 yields 1.01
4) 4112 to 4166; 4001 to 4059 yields 1.03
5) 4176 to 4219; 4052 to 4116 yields 1.07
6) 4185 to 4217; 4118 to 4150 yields 1.02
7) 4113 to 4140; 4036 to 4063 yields 1.01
